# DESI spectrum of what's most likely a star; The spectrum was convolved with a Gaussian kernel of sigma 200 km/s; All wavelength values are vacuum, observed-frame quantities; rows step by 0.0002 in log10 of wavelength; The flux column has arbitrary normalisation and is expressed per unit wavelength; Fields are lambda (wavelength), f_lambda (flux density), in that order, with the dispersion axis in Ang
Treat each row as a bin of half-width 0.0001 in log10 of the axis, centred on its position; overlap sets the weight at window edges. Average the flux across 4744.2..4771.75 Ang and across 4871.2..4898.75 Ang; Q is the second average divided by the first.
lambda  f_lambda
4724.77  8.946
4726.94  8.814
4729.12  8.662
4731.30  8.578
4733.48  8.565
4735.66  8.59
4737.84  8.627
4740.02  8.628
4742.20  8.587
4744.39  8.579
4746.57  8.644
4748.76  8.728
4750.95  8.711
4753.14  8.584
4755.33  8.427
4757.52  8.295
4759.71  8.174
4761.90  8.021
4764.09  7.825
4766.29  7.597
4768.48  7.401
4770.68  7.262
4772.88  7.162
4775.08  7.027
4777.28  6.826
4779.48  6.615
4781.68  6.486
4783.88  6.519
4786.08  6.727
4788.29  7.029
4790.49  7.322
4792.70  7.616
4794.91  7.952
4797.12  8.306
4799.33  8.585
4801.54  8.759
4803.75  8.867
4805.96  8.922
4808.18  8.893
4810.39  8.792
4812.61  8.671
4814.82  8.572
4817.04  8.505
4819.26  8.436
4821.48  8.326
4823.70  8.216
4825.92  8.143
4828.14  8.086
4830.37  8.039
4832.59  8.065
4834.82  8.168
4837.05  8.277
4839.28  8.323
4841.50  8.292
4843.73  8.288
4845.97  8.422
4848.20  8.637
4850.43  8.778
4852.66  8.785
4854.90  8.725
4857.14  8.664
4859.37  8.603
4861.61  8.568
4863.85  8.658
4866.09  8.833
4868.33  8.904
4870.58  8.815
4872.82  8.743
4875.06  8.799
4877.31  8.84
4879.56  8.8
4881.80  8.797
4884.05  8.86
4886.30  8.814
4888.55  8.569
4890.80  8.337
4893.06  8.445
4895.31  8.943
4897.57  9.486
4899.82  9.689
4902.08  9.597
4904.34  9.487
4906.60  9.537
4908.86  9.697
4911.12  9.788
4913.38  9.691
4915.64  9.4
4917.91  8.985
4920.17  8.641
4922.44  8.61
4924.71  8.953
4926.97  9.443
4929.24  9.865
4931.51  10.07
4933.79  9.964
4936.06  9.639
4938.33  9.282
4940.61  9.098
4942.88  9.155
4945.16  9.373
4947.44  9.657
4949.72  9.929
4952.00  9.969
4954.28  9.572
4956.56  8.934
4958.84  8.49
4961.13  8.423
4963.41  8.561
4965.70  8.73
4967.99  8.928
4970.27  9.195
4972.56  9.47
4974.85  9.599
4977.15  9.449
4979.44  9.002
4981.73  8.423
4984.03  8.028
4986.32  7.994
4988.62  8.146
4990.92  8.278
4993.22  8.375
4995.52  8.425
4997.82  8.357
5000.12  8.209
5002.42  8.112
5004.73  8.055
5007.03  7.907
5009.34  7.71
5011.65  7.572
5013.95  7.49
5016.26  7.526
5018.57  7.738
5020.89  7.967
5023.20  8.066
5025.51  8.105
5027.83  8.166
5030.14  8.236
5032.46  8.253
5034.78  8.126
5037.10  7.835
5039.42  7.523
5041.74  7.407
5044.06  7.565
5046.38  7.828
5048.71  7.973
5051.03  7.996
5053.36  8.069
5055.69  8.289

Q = 1.08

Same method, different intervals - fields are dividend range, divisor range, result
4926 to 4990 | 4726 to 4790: 1.16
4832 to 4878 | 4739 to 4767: 1.02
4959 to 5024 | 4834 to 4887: 0.97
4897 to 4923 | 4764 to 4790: 1.34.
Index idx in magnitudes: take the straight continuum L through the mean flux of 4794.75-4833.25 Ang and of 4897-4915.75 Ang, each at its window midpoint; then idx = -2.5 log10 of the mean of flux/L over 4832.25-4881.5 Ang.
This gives 0.05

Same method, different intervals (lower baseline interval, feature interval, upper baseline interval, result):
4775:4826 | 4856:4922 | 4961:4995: -0.08 mag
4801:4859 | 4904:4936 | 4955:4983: -0.08 mag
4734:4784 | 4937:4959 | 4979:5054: -0.18 mag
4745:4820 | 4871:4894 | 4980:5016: -0.09 mag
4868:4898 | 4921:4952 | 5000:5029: -0.13 mag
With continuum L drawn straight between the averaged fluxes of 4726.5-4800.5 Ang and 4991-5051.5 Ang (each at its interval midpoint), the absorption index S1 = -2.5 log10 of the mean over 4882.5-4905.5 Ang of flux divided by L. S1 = -0.139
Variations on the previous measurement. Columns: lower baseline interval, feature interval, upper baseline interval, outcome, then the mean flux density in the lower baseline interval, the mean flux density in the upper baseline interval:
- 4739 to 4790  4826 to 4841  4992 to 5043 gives -0.05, 7.72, 7.96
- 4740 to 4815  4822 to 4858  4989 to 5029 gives -0.05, 7.96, 8.01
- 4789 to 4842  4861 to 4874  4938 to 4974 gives -0.01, 8.33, 9.17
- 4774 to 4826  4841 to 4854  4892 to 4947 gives -0.01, 7.92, 9.37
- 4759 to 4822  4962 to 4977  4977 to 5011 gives -0.11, 7.83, 8.25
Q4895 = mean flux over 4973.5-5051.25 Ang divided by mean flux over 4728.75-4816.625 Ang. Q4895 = 1.01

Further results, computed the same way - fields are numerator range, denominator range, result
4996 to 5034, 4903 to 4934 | 0.85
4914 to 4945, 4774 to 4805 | 1.25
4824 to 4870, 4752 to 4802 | 1.12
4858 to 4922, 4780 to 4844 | 1.11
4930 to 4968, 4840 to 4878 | 1.07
